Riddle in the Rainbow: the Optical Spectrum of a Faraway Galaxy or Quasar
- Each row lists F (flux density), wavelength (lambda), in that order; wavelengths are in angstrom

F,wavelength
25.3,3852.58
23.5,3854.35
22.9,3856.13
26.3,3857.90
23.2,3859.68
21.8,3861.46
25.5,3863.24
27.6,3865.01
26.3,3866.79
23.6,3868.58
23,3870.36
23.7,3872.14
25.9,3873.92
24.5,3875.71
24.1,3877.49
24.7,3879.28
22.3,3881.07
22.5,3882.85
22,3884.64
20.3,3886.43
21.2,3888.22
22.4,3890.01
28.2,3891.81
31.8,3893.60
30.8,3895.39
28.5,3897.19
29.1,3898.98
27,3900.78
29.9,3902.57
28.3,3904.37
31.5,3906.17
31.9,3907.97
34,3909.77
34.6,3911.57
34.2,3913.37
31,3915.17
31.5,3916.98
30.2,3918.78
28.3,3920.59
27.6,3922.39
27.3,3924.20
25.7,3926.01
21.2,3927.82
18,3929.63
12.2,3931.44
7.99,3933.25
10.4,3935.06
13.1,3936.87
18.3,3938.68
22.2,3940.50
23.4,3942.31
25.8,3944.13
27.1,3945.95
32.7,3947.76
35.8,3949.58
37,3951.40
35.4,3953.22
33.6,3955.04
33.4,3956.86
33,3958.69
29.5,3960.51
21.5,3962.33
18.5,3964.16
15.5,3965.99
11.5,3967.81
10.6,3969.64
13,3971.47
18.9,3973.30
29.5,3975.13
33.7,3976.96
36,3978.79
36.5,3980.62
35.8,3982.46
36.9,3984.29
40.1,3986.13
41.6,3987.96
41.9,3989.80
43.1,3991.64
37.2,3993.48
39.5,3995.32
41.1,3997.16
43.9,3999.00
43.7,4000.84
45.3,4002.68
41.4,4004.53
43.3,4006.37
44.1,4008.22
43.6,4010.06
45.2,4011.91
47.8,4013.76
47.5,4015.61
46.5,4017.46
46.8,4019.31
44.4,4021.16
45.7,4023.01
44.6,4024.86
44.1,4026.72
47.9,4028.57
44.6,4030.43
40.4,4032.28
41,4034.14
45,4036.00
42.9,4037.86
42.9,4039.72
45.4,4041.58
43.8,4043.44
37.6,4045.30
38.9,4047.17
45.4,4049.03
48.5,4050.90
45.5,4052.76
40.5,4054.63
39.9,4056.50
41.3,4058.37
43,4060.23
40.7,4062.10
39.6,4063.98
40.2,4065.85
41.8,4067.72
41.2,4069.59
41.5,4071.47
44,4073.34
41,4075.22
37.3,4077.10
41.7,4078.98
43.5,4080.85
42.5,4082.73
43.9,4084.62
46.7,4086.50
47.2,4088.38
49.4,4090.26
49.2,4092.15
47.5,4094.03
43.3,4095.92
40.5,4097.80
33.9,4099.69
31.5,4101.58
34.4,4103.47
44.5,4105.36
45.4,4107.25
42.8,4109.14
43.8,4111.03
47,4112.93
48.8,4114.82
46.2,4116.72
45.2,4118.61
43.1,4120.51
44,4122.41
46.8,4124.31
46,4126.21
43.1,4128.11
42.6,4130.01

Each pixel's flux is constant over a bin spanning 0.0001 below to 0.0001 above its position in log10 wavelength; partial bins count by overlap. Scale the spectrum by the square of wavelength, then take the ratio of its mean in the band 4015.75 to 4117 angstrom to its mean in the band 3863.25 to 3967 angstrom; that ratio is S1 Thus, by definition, 1.79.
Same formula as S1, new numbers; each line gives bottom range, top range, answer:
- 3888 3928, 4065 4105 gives 1.57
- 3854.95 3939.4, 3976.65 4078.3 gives 1.81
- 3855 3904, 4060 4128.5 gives 1.90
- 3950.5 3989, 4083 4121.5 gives 1.63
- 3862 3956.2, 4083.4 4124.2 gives 1.85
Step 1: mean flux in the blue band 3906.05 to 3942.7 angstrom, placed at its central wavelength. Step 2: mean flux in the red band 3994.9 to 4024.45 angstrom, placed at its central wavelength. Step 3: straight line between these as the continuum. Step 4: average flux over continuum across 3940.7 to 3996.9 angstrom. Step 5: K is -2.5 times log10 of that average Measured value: 0.15 mag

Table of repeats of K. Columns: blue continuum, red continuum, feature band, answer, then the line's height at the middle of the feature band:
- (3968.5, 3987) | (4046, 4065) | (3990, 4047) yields -0.218 mag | 35.9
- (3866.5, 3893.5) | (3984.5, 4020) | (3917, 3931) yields 0.204 mag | 30.8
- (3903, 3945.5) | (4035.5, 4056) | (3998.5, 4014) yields -0.185 mag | 37.2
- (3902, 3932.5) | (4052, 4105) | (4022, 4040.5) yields -0.163 mag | 37.8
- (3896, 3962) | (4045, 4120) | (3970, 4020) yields -0.148 mag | 33.9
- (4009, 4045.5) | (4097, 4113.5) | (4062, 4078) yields 0.036 mag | 42.2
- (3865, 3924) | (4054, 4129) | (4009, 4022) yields -0.239 mag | 36.9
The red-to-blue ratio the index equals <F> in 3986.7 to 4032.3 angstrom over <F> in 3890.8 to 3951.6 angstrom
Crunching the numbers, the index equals 1.65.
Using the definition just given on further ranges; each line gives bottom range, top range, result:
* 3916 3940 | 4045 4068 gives 2.00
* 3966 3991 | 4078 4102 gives 1.48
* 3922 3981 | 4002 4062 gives 1.83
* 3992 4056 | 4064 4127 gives 0.99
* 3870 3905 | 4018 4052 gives 1.72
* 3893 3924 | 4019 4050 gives 1.43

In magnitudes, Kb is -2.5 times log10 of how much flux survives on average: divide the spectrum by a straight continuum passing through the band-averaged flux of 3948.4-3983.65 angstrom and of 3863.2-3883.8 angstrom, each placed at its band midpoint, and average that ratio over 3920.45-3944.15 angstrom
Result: 0.32 mag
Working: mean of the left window 24.4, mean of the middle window 19.6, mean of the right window 27.4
